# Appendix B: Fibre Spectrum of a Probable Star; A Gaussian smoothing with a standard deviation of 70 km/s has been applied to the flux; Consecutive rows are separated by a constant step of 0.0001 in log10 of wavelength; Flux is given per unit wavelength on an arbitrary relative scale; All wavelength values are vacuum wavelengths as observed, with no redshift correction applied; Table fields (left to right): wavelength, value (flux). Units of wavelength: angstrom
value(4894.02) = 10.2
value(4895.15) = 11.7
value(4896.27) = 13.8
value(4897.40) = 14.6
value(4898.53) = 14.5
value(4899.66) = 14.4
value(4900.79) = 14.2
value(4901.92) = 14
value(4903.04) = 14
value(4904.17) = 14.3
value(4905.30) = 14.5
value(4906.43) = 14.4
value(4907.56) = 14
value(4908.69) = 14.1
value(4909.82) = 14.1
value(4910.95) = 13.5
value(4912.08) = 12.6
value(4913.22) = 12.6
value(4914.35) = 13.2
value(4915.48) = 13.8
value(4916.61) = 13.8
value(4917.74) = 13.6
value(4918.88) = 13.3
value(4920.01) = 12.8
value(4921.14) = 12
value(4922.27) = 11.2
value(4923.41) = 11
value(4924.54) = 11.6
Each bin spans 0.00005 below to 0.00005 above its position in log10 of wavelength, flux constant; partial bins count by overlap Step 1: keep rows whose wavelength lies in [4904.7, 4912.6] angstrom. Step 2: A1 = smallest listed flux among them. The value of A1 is 12.6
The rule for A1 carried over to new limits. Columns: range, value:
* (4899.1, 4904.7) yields 14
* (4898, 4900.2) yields 14.4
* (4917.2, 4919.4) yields 13.3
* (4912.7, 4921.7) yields 12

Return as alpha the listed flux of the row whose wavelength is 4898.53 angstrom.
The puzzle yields 14.5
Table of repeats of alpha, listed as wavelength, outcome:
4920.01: 12.8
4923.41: 11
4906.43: 14.4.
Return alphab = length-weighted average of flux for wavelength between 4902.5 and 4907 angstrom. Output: 14.3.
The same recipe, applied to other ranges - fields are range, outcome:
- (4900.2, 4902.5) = 14.1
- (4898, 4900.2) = 14.4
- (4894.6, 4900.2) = 13.8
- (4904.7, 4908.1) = 14.3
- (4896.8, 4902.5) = 14.3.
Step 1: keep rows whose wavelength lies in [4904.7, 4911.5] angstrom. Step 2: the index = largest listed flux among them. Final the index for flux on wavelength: 14.5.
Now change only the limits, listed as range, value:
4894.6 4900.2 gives 14.6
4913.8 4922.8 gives 13.8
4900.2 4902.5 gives 14.2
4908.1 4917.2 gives 14.1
